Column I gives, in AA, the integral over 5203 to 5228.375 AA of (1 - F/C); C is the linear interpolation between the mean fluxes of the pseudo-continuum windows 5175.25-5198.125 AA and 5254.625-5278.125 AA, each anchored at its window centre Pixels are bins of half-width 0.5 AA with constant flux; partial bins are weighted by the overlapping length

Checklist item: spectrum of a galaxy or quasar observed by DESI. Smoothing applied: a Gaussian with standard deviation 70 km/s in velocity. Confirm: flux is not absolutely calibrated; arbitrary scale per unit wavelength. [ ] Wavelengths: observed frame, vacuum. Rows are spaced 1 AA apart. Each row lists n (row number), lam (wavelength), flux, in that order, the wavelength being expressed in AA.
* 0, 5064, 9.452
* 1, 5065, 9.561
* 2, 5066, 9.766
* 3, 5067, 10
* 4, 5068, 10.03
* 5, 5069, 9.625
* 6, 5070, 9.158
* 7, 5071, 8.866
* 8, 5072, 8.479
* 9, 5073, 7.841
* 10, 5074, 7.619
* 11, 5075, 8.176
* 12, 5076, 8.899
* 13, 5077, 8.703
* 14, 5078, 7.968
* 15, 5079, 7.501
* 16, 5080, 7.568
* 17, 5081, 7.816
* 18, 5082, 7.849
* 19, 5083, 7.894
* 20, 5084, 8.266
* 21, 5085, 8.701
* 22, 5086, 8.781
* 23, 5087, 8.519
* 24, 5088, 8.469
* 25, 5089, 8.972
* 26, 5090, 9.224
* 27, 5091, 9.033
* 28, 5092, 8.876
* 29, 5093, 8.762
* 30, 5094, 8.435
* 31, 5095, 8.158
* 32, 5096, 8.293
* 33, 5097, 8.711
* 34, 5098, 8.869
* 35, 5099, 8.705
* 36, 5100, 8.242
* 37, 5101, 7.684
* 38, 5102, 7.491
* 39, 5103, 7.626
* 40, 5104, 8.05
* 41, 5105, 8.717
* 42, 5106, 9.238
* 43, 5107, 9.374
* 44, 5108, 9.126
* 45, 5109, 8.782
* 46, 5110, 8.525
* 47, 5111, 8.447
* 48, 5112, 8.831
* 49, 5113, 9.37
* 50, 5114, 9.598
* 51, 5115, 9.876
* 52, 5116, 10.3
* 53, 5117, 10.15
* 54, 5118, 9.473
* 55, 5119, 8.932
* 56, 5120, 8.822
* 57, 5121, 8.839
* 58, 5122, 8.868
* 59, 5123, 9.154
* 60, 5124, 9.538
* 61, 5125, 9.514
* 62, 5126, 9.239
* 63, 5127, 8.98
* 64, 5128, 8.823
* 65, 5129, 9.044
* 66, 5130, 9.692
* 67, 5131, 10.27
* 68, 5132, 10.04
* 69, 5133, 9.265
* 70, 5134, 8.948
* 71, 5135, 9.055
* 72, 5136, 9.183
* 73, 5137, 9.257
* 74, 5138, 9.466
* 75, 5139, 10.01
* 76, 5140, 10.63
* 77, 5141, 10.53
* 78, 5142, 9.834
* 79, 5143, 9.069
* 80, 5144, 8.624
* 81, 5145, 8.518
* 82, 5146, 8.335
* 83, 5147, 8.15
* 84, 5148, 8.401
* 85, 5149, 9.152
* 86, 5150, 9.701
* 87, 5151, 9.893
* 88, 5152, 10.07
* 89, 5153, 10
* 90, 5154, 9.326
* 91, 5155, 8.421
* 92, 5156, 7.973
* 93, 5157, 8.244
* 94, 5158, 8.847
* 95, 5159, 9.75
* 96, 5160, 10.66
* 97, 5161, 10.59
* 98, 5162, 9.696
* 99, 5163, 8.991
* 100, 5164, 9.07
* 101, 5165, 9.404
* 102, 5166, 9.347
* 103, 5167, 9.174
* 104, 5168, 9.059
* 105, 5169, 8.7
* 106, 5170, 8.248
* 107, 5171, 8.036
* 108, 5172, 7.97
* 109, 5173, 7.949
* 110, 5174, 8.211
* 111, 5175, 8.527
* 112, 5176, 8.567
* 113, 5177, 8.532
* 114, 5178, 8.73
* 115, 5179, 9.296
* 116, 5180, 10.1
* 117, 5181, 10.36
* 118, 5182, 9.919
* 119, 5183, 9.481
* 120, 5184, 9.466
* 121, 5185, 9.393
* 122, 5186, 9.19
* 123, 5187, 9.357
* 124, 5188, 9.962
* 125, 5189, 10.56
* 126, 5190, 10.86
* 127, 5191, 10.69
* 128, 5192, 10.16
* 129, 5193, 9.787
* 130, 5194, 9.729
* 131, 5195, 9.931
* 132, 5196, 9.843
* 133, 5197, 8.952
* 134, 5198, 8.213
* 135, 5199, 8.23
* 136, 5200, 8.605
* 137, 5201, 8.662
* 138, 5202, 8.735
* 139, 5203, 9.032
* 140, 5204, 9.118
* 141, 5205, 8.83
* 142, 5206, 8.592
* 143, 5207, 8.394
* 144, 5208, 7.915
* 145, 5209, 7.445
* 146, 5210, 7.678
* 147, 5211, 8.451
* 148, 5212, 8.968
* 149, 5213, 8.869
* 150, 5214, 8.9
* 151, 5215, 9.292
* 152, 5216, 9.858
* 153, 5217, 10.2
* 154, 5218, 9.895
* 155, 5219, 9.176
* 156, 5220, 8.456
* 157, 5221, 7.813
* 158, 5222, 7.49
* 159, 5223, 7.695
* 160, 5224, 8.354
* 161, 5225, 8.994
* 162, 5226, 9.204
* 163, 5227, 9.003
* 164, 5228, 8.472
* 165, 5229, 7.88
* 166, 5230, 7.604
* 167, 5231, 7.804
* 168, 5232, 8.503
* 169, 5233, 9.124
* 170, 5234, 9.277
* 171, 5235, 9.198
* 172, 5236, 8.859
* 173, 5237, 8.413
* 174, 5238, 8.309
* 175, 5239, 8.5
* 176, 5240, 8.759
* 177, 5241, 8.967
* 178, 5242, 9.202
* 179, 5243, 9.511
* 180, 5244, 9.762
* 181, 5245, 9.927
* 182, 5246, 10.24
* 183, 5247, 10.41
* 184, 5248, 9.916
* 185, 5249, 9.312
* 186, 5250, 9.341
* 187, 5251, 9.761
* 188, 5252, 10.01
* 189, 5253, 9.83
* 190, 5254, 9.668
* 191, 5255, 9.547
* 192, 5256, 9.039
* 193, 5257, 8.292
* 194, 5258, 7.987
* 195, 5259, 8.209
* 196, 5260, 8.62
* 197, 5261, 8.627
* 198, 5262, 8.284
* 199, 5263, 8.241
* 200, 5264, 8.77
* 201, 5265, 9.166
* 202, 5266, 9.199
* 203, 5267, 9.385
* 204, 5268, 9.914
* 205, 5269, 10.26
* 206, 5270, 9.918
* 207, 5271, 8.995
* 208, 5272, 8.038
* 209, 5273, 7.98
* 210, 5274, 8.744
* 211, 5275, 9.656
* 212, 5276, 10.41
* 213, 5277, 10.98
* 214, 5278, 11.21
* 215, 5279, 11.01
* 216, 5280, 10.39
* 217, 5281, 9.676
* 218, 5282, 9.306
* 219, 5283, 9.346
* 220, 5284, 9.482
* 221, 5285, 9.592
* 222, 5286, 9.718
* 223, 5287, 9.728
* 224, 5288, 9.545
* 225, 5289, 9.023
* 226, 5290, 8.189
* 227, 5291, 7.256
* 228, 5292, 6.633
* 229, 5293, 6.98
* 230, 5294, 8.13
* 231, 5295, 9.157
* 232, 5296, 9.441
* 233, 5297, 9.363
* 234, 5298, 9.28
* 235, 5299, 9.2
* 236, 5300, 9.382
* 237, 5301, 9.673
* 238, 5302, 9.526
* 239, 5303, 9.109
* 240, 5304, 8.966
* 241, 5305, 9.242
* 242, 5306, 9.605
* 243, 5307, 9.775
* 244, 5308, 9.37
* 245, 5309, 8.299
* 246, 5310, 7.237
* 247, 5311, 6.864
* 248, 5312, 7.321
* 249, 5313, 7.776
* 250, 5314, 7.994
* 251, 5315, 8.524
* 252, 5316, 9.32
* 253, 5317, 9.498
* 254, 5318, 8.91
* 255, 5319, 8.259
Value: 2.00 AA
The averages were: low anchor 9.62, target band 8.69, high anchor 9.11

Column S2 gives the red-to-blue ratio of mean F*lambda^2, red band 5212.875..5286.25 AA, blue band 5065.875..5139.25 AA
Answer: 1.09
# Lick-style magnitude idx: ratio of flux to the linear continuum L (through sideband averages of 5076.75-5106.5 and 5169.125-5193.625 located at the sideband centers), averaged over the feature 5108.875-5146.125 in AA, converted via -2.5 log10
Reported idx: -0.071 mag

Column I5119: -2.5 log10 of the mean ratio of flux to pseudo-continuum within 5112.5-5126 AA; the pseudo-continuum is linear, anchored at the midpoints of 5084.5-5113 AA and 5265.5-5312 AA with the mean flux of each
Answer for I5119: -0.09 mag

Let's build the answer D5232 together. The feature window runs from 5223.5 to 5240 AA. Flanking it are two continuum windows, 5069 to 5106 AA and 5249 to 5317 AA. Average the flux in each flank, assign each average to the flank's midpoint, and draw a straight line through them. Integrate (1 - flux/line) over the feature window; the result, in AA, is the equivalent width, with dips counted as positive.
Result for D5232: 0.5 AA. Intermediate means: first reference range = 8.39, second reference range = 9.06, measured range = 8.6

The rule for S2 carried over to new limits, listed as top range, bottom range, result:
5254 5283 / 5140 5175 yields 1.07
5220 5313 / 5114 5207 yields 1.01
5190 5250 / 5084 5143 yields 1.03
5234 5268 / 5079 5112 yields 1.15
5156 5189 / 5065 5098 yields 1.10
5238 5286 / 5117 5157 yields 1.06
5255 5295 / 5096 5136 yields 1.07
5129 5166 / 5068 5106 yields 1.14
